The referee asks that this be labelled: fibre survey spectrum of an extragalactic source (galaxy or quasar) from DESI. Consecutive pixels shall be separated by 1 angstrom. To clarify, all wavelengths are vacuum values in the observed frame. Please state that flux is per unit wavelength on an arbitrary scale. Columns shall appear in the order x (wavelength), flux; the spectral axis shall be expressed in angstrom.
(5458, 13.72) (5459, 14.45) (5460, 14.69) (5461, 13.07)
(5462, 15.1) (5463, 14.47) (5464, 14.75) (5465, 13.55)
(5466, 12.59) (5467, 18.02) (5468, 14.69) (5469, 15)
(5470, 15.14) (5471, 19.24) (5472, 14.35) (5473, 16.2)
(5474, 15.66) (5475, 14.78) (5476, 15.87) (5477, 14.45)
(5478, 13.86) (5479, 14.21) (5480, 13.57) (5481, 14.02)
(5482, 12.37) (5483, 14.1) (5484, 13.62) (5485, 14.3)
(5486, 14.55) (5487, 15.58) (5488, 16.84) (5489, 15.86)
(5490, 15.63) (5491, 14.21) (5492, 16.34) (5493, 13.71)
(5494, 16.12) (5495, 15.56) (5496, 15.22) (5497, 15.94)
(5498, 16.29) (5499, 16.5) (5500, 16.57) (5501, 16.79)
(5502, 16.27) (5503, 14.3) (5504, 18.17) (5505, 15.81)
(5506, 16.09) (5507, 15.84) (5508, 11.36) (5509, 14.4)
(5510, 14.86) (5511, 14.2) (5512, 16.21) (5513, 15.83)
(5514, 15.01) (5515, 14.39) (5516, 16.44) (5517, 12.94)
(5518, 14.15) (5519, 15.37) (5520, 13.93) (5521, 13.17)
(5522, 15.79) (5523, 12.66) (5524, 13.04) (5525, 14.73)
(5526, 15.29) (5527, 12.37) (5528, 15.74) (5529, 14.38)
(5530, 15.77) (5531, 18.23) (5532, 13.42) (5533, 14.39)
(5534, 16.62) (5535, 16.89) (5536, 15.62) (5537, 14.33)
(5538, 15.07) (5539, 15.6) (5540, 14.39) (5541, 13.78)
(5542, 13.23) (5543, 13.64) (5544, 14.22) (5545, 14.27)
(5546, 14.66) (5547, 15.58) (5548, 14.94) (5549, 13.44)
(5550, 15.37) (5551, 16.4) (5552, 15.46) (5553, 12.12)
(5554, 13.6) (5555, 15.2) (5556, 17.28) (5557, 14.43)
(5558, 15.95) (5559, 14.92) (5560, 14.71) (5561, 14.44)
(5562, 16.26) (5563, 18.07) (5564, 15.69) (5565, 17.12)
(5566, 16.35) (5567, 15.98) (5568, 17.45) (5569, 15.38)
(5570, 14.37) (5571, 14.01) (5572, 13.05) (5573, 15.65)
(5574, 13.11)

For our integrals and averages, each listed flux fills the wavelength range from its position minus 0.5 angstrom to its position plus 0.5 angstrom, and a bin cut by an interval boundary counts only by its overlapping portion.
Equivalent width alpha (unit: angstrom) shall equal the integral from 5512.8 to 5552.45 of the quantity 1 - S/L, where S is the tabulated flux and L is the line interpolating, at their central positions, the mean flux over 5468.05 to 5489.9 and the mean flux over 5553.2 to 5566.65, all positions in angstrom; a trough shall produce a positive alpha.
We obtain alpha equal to 1.6 angstrom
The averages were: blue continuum 14.9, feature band 14.8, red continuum 15.6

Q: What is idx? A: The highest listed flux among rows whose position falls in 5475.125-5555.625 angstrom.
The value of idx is 18.23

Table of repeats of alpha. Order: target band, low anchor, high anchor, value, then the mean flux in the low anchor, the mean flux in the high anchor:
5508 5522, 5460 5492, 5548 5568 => 0.5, 14.8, 15.4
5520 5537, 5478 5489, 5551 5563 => 0.0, 14.4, 15.1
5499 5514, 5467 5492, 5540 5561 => -0.6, 15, 14.6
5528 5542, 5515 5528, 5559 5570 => -0.4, 14.2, 16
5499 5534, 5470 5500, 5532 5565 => 0.3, 15.2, 15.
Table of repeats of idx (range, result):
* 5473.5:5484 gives 15.87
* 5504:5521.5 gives 18.17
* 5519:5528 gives 15.79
